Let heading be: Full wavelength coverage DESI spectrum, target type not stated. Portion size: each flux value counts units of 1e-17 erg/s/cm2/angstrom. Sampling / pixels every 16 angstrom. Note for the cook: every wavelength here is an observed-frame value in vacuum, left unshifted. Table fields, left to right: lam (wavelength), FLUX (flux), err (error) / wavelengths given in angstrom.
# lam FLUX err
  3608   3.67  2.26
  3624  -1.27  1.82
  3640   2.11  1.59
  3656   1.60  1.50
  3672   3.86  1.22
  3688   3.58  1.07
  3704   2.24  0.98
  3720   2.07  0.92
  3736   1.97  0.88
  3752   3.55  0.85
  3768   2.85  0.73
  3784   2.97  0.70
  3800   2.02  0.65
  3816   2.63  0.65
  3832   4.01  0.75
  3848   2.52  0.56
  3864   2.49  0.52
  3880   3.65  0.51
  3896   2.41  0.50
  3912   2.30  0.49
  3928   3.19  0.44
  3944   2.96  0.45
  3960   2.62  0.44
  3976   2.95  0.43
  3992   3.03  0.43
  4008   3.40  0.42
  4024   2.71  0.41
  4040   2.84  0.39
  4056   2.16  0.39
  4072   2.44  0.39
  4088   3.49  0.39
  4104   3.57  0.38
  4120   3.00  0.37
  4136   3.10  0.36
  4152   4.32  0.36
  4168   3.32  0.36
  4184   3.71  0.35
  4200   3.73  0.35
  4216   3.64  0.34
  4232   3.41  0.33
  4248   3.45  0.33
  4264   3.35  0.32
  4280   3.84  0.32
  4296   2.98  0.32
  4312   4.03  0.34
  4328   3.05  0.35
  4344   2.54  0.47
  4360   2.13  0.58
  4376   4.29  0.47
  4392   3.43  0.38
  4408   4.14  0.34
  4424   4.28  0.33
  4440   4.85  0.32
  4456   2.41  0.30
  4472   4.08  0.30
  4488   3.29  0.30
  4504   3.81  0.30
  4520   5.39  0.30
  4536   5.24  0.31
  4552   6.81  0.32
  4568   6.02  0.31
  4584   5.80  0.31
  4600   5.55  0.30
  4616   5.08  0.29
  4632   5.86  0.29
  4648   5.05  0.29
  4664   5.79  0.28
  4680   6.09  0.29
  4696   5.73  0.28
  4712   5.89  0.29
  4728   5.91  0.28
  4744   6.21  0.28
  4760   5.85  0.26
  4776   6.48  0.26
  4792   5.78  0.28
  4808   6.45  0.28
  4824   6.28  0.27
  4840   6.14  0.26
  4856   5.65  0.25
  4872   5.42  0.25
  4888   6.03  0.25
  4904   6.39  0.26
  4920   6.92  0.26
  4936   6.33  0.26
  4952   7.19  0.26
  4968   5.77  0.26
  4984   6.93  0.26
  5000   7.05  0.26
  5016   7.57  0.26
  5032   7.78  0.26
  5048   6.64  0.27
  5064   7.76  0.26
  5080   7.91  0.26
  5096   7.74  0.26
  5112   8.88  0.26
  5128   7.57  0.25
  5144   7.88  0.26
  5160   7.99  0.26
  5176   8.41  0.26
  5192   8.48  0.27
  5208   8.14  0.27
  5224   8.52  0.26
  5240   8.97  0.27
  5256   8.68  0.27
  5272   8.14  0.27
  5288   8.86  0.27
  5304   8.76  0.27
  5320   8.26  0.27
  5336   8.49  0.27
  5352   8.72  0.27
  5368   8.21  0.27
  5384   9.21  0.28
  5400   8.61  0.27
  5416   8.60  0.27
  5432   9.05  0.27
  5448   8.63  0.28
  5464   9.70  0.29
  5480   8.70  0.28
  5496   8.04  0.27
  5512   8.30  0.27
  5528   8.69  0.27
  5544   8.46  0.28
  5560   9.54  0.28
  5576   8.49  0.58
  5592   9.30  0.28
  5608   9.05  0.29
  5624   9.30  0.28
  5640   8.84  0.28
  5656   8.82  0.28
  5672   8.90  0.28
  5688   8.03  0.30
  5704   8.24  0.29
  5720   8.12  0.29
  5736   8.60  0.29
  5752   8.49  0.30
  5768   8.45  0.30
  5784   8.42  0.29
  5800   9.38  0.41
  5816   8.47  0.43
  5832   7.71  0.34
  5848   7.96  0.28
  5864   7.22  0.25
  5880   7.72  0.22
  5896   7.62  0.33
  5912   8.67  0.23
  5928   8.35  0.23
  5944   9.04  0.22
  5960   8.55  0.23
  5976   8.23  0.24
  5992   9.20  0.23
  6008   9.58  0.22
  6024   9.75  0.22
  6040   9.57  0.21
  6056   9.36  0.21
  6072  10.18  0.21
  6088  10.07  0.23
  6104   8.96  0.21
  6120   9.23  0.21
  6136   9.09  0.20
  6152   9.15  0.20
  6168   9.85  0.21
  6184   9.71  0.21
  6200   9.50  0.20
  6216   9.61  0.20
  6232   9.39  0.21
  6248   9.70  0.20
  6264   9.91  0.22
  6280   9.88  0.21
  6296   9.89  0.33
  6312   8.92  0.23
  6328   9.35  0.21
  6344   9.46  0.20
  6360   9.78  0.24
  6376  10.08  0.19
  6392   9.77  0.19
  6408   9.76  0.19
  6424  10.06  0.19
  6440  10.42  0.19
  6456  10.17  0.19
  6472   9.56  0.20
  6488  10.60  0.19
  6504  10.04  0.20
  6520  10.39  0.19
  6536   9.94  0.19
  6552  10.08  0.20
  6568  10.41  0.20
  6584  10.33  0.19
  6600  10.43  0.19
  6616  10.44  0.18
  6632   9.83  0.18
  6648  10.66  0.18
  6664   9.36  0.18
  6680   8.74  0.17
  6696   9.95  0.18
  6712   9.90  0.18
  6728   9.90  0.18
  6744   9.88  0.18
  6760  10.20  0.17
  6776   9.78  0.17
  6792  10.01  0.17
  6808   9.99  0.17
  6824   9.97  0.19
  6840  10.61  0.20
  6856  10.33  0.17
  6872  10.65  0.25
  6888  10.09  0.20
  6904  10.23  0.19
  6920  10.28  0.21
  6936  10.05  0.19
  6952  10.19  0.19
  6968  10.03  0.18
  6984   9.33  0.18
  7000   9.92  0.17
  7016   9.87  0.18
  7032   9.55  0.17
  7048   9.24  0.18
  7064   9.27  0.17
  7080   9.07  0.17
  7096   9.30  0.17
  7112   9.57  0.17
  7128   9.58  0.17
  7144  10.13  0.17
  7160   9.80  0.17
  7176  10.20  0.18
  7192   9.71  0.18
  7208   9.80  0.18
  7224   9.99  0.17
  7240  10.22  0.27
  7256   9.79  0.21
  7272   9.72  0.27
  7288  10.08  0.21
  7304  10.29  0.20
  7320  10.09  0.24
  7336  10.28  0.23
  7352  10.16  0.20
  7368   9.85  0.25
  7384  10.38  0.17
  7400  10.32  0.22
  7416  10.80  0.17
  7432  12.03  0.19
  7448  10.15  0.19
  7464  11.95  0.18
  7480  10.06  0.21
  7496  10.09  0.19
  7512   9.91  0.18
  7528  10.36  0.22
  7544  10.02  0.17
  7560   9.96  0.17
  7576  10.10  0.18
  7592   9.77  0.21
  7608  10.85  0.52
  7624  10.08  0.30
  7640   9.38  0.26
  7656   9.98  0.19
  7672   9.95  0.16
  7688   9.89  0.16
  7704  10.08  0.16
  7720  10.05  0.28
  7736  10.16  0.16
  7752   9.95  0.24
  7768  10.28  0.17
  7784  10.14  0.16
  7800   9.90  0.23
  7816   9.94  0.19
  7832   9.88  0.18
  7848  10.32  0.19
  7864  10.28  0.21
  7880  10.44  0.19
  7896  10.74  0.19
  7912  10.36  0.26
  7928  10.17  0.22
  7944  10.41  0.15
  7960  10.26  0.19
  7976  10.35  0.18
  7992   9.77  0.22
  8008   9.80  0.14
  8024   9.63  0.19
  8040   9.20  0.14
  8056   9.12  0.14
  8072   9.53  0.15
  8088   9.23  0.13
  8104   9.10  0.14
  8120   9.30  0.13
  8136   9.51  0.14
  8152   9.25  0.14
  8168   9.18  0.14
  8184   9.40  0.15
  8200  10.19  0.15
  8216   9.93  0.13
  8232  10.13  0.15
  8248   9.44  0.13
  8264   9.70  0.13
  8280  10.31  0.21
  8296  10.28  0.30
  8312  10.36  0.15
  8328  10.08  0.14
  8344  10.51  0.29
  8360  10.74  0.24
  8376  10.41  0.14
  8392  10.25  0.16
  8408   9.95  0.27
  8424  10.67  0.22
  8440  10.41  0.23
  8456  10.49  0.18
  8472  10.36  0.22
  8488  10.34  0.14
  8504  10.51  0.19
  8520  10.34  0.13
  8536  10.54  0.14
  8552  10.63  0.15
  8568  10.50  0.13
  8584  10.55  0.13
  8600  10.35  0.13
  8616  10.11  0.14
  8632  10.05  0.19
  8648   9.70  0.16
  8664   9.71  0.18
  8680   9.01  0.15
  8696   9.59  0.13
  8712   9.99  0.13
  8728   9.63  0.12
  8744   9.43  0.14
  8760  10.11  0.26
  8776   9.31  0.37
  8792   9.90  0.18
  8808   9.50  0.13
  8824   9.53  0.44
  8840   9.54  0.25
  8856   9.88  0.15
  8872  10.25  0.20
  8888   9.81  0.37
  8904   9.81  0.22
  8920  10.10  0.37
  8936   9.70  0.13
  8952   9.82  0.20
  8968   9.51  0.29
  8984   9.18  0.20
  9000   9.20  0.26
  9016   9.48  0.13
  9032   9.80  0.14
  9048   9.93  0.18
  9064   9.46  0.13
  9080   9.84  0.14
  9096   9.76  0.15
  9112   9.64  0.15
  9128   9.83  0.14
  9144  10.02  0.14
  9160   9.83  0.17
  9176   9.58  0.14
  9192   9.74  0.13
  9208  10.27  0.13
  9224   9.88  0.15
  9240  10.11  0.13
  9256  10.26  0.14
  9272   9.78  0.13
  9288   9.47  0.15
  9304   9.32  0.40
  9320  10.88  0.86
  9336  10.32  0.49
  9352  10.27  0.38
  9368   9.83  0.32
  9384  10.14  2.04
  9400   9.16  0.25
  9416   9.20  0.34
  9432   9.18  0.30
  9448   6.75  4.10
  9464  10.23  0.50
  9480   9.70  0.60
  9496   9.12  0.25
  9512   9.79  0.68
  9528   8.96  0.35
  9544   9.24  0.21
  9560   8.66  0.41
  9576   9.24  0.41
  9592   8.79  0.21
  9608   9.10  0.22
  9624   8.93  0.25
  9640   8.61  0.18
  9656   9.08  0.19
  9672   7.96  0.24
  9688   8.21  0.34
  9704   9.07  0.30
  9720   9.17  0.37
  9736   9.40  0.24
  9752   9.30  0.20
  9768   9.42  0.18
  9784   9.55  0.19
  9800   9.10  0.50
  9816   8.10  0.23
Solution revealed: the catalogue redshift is 0.133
